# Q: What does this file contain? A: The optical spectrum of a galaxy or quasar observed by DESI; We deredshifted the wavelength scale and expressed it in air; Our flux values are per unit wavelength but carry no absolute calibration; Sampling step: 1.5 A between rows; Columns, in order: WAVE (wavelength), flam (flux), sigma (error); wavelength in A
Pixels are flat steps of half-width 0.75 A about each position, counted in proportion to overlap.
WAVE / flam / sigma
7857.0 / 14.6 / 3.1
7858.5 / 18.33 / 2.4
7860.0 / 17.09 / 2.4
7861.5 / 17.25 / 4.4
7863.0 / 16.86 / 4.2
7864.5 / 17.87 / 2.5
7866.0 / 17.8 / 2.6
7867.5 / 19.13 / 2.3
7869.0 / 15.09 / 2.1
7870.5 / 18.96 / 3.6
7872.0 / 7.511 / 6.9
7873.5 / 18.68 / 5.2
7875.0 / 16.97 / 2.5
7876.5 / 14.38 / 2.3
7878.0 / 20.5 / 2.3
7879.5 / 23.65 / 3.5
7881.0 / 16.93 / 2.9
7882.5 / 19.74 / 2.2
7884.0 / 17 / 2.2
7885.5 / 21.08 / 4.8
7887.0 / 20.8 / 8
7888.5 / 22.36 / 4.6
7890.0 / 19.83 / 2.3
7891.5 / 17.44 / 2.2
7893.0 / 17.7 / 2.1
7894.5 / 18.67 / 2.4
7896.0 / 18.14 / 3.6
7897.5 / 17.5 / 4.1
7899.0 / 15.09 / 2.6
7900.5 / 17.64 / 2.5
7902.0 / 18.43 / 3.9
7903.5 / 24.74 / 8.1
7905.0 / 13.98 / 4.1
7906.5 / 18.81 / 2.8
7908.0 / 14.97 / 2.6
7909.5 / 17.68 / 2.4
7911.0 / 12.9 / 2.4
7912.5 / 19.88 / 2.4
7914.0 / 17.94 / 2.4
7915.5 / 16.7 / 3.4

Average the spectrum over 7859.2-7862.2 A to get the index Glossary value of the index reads 17.2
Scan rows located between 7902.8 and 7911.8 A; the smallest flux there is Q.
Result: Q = 12.9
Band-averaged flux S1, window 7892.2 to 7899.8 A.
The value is 17.4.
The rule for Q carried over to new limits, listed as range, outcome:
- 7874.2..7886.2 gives 14.38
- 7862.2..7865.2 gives 16.86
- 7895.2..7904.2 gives 15.09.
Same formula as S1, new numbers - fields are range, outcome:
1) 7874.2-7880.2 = 18.8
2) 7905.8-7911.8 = 16.1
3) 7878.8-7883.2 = 20.1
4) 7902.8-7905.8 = 19.3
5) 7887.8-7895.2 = 19.2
